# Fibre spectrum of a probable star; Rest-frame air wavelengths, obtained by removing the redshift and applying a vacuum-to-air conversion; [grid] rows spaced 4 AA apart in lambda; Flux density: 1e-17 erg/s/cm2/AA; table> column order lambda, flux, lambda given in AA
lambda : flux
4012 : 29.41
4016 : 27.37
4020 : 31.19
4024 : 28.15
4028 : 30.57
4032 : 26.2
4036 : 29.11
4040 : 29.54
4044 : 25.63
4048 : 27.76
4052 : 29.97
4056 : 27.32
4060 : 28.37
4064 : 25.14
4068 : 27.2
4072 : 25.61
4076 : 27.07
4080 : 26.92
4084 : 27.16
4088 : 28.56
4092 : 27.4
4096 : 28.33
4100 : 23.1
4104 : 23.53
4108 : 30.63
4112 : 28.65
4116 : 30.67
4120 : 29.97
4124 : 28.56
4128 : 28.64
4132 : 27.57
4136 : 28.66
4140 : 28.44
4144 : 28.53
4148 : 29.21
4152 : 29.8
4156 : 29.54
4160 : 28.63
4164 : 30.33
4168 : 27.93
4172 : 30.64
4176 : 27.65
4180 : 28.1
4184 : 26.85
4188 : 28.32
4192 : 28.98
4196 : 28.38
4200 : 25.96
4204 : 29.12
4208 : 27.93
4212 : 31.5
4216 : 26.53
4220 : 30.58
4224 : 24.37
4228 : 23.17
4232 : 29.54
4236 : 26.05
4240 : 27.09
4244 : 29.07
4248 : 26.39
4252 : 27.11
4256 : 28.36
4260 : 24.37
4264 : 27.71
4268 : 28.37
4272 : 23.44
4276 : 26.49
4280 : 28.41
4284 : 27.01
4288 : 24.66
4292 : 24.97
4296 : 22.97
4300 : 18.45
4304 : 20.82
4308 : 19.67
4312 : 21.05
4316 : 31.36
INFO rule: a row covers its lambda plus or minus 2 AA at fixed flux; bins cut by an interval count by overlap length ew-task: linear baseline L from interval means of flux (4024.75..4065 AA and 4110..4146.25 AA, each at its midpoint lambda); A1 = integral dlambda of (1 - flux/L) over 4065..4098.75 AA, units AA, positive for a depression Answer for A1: 1.5 AA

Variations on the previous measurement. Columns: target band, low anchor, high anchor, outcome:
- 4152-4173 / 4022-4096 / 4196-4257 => -1.4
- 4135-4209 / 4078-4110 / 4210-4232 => -3.6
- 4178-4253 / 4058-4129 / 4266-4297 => -3.4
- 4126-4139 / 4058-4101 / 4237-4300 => -0.8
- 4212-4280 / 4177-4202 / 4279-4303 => -3.3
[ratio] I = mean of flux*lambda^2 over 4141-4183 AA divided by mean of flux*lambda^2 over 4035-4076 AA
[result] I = 1.1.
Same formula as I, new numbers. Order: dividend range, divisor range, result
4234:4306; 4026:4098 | 1.02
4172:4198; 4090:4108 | 1.13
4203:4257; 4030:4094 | 1.09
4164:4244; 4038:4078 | 1.10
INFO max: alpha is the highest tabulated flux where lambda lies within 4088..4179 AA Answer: 30.67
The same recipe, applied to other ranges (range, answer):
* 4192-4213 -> 31.5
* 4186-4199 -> 28.98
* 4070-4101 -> 28.56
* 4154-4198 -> 30.64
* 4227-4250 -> 29.54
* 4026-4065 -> 30.57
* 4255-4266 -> 28.36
